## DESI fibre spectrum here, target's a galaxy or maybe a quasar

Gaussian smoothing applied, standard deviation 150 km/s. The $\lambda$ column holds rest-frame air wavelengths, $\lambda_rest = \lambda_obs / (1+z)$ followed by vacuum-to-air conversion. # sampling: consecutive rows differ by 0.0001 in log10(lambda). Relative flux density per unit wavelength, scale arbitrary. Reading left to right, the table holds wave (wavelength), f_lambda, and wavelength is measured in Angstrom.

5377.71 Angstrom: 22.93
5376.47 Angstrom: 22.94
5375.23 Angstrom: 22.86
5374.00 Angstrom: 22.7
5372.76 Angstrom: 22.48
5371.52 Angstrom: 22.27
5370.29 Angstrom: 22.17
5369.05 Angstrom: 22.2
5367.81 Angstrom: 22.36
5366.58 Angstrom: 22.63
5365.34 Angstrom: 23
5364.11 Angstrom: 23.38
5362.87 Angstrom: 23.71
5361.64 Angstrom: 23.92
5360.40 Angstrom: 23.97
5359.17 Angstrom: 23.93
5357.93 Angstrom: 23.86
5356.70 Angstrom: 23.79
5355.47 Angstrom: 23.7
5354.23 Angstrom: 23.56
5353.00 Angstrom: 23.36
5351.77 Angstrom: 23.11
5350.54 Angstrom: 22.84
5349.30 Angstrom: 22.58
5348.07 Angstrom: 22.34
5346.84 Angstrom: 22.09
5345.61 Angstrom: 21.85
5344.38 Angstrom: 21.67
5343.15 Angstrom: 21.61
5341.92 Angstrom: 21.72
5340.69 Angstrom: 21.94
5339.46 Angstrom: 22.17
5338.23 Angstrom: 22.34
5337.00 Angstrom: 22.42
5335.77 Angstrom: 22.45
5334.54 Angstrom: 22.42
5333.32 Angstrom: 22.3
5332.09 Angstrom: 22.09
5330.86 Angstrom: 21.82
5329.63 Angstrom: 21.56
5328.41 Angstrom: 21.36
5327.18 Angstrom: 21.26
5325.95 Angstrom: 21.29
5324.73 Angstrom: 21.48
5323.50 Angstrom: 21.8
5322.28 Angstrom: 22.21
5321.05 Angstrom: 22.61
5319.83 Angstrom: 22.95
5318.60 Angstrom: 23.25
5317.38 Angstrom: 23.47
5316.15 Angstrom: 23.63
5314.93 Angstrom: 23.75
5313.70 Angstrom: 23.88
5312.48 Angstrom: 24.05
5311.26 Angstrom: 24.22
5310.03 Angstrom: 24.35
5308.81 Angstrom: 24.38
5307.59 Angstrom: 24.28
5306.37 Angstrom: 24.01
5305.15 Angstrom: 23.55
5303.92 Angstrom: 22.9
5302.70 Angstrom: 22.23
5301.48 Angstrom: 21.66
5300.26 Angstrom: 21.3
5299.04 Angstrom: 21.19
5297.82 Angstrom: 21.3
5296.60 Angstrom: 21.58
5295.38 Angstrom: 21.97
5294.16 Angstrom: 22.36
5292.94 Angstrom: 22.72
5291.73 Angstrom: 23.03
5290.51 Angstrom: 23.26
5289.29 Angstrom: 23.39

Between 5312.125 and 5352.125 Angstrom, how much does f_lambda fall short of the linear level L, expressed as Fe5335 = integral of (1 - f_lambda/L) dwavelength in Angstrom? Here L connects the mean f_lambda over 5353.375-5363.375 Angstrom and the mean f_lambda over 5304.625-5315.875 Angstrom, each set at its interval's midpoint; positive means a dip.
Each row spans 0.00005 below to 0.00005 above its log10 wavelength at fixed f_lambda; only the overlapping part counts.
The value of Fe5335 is 2.6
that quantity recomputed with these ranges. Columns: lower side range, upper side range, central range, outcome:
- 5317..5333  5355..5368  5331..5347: 0.4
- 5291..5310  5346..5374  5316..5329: 0.3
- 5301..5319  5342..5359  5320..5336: 0.9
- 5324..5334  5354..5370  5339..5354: 0.2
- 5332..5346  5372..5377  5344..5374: -0.7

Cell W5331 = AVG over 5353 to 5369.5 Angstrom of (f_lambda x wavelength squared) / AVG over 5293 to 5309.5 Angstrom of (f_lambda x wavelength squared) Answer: 1.06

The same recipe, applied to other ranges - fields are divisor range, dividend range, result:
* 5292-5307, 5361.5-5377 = 1.05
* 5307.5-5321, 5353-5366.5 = 1.01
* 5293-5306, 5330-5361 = 1.04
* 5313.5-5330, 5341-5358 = 1.02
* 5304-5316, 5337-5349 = 0.93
